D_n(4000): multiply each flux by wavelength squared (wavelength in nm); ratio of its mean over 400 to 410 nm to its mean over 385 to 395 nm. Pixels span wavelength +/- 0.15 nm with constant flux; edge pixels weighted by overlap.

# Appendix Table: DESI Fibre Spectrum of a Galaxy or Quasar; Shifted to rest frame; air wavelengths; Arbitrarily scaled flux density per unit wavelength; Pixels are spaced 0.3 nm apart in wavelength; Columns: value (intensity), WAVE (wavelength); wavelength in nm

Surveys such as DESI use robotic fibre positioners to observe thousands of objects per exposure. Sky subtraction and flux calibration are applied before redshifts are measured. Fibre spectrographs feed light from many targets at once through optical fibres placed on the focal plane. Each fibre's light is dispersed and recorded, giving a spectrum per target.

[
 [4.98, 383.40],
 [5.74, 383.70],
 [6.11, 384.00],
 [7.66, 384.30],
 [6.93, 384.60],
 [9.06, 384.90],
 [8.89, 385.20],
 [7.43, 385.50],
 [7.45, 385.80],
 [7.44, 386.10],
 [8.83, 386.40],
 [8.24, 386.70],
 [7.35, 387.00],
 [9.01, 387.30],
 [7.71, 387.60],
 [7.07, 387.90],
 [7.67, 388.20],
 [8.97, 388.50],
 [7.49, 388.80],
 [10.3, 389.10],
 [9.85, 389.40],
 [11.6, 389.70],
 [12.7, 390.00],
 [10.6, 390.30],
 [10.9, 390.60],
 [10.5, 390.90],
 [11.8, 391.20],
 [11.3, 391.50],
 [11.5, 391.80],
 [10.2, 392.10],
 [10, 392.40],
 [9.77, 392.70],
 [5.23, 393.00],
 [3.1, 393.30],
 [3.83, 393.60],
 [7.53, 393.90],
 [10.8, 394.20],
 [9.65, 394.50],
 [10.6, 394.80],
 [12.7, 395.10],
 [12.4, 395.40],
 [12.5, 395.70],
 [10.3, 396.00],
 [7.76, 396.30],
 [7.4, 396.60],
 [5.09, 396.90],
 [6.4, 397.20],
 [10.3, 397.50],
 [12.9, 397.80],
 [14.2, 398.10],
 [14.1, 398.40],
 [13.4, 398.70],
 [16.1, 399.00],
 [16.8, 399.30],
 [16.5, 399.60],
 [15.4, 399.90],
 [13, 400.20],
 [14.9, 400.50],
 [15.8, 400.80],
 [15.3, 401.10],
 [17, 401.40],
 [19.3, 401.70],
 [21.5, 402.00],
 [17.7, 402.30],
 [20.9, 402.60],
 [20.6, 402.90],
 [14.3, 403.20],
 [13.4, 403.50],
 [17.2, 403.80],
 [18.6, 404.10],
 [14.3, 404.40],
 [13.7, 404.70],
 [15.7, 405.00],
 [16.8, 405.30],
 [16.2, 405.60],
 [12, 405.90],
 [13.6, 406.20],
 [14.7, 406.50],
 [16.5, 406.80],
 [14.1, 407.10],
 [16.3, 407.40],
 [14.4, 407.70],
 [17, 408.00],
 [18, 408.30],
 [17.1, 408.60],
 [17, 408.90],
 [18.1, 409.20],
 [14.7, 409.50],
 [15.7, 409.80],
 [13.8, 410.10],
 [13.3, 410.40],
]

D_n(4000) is 1.95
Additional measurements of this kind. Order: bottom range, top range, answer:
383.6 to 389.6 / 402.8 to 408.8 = 2.16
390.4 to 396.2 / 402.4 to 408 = 1.73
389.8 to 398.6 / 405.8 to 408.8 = 1.67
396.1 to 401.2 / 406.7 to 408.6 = 1.33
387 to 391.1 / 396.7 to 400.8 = 1.44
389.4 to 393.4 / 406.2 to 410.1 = 1.73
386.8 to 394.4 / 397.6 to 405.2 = 1.87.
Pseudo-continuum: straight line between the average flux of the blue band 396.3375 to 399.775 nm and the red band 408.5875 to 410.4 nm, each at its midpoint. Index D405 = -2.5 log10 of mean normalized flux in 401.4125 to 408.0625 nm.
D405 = -0.16 mag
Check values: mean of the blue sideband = 12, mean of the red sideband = 15.8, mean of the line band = 16.3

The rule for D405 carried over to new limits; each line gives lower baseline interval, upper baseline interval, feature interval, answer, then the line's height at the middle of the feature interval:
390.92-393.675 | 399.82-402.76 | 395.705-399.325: 0.24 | 13.6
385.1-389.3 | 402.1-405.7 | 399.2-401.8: -0.07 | 15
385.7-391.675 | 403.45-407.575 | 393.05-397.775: 0.32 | 11.7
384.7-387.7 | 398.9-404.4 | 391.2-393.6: 0.31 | 11.6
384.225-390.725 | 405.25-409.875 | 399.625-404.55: -0.21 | 13.8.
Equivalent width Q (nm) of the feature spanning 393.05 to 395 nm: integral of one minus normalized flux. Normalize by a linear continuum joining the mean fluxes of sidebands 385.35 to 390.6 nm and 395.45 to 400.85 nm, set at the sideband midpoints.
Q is 0.602 nm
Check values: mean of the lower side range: 8.87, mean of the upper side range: 12.3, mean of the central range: 7.6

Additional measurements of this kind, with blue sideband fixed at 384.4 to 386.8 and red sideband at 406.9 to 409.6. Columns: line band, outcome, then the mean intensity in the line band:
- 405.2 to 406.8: 0.08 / 14.8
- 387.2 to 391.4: -0.15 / 9.75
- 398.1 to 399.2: -0.15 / 14.6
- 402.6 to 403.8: -0.20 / 16.8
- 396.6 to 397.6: 0.42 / 7.13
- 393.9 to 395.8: 0.05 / 11.1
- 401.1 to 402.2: -0.37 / 18.7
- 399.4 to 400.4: -0.14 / 15.1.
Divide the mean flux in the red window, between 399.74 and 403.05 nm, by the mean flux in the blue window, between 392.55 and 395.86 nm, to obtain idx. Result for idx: 1.9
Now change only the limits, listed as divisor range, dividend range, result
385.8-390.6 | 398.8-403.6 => 1.86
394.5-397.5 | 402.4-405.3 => 1.74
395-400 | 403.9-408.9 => 1.30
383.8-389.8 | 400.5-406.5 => 2.00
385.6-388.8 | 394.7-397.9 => 1.23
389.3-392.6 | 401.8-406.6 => 1.49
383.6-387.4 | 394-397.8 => 1.27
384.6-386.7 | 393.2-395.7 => 1.13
